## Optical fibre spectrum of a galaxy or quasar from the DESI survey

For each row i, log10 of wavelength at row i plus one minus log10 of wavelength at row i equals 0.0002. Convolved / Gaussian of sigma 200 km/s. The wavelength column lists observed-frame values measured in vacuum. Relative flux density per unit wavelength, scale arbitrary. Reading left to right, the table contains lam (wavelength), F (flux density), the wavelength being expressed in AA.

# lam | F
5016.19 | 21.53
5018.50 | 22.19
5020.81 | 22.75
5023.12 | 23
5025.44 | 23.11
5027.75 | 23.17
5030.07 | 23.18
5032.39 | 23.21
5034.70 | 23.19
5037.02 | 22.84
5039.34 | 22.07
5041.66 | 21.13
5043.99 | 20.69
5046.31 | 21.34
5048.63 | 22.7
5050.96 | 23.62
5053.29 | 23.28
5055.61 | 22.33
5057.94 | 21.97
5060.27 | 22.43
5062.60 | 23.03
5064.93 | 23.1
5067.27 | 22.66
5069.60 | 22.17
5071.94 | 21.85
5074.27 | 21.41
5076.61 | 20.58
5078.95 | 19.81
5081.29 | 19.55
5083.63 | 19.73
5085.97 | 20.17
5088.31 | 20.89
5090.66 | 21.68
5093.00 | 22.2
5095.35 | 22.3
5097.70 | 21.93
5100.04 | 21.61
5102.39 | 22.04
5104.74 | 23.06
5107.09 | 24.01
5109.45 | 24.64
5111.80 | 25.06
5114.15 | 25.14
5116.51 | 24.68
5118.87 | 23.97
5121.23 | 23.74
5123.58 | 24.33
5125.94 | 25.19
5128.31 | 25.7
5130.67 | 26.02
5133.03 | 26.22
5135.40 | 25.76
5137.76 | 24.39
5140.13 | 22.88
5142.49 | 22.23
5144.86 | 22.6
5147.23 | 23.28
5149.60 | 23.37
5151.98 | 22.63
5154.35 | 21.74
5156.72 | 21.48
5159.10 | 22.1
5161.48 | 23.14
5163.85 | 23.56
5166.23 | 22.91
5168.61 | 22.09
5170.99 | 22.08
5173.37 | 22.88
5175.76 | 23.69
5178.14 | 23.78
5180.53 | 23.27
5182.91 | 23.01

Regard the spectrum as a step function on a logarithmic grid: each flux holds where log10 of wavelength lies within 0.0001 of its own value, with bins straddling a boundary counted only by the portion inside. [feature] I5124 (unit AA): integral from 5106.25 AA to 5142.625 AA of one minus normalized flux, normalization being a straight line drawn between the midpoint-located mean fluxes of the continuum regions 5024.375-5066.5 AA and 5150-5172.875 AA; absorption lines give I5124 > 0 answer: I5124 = -3.6 AA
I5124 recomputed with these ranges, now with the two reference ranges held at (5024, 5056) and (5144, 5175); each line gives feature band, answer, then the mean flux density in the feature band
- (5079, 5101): 1.5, 21.1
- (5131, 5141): -1.0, 25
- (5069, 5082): 1.0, 20.9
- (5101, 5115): -0.8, 23.9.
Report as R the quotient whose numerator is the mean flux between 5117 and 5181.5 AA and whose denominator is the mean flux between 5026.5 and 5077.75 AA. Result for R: 1.05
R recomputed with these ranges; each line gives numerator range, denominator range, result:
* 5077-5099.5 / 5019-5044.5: 0.93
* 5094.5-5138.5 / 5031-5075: 1.08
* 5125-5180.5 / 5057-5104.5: 1.09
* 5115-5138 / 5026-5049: 1.12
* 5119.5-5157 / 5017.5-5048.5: 1.06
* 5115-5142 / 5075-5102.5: 1.18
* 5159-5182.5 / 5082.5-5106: 1.07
